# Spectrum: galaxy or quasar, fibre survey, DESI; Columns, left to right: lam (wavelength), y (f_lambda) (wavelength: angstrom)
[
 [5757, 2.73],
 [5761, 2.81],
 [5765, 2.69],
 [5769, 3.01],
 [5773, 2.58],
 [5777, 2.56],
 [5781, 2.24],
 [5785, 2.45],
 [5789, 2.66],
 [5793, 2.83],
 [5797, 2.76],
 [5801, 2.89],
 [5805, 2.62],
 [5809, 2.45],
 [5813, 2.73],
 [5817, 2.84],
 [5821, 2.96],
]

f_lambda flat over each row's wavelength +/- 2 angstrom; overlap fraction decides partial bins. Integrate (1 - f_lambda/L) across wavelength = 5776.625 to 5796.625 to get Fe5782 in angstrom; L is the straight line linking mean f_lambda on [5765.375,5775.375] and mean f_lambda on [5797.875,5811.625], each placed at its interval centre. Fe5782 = 1.14 angstrom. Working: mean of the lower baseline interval 2.77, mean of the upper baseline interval 2.67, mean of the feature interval 2.56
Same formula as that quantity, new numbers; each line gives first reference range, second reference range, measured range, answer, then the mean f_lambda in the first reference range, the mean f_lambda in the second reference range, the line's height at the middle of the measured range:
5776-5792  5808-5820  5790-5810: -0.8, 2.49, 2.72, 2.61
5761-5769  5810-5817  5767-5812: 1.9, 2.8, 2.72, 2.76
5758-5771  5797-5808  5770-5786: 1.7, 2.83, 2.73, 2.79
